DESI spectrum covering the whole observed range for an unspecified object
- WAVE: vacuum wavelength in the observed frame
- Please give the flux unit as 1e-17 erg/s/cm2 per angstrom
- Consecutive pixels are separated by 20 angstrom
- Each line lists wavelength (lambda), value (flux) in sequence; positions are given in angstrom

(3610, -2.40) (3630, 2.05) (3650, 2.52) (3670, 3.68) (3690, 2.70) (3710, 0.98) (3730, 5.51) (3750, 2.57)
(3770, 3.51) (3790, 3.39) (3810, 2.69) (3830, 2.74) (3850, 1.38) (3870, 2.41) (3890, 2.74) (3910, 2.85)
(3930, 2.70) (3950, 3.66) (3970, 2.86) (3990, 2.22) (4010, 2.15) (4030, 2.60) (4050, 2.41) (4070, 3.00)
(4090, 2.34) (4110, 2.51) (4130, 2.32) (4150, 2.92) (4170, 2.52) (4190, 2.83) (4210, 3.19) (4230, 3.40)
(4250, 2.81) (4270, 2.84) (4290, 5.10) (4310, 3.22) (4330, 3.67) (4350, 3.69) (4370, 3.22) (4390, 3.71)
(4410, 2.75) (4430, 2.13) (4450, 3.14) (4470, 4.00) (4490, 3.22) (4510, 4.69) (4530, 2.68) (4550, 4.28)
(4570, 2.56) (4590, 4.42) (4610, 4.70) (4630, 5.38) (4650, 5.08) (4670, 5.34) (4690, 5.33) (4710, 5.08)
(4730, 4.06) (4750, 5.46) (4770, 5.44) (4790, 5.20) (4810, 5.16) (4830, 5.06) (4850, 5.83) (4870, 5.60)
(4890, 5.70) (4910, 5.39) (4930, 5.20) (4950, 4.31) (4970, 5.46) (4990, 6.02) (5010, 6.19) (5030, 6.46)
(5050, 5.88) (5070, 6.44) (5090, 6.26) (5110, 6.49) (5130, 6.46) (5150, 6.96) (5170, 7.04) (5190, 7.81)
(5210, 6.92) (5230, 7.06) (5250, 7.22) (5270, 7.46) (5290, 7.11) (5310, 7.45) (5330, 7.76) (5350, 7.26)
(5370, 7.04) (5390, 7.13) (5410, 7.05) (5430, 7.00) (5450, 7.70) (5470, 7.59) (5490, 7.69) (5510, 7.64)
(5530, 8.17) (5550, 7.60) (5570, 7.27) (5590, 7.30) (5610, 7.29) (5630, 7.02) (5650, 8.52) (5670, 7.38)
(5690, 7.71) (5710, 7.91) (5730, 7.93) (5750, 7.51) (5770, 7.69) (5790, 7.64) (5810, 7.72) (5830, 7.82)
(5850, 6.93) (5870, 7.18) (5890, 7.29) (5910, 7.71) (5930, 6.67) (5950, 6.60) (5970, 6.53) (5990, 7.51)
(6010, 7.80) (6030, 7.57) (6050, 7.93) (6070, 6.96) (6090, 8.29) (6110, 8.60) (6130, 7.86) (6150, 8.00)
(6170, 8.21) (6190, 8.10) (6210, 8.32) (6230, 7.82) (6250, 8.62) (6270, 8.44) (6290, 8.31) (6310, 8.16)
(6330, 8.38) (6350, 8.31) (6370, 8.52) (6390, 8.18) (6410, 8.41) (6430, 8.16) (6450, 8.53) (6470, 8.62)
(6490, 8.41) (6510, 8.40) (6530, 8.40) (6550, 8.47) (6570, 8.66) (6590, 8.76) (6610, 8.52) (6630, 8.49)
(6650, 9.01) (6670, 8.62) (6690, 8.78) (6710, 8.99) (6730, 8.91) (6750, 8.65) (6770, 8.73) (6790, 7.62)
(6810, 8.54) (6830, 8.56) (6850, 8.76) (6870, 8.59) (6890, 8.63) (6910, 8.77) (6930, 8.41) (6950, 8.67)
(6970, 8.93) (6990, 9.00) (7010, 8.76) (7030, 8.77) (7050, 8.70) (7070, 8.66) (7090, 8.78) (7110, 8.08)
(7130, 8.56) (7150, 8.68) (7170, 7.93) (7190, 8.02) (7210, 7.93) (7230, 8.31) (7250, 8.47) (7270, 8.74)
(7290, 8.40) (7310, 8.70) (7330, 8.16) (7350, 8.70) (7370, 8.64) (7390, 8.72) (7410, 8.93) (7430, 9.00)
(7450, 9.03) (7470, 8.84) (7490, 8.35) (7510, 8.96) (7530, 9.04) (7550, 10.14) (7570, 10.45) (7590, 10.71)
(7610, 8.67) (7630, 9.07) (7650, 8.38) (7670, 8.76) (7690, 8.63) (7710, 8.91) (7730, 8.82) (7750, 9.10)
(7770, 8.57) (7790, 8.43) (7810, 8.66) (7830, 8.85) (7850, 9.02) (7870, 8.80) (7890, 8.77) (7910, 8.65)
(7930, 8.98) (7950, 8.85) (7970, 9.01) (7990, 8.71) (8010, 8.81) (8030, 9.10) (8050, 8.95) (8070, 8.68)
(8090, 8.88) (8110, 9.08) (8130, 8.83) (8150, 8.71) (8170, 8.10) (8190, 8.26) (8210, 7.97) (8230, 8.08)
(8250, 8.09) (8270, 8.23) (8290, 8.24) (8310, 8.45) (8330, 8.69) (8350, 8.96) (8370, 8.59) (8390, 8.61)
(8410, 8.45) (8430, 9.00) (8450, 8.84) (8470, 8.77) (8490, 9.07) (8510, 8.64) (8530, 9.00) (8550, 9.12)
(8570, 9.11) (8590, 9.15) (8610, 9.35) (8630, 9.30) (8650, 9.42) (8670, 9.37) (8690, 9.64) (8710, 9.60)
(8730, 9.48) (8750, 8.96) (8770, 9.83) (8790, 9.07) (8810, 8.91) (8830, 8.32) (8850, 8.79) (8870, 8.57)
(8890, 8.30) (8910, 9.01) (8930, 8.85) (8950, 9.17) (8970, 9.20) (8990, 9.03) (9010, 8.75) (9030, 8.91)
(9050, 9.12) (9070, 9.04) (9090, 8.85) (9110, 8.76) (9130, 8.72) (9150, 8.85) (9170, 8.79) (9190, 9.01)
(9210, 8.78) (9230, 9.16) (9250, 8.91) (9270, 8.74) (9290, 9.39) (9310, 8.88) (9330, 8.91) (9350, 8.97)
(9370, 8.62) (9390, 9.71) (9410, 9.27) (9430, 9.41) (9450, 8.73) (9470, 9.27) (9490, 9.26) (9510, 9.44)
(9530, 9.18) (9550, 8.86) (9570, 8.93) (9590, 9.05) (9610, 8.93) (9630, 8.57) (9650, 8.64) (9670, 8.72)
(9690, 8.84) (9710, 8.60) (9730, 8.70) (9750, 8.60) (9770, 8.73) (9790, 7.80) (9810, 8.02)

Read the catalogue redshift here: 0.152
